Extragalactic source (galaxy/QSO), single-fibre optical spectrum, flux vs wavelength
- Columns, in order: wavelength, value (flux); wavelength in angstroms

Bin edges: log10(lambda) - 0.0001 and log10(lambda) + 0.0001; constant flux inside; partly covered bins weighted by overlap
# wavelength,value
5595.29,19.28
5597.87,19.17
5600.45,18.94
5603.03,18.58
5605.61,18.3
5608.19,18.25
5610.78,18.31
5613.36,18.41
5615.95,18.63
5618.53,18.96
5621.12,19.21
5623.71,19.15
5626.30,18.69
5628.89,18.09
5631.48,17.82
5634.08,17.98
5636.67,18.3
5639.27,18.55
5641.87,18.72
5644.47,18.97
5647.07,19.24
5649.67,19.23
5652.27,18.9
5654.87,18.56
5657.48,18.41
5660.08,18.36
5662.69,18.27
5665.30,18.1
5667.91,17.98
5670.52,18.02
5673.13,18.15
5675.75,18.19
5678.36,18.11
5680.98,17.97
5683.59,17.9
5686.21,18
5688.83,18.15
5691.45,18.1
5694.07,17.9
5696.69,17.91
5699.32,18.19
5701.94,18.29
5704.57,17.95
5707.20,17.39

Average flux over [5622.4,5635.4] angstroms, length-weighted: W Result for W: 18.4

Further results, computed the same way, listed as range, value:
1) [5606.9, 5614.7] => 18.3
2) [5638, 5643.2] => 18.6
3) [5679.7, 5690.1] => 18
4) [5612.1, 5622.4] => 18.8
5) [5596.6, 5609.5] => 18.6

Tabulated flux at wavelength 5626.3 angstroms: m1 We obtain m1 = 18.69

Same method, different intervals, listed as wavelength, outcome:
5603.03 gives 18.58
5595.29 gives 19.28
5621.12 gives 19.21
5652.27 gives 18.9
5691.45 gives 18.1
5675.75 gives 18.19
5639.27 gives 18.55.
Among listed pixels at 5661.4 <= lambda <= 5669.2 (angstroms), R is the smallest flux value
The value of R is 17.98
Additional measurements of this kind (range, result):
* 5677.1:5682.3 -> 17.97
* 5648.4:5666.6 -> 18.1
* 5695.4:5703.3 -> 17.91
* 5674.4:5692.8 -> 17.9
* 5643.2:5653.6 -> 18.9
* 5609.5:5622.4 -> 18.31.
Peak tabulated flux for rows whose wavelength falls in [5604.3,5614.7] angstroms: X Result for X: 18.41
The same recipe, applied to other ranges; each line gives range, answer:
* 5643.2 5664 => 19.24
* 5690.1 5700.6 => 18.19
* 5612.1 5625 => 19.21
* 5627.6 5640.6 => 18.55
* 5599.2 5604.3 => 18.94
